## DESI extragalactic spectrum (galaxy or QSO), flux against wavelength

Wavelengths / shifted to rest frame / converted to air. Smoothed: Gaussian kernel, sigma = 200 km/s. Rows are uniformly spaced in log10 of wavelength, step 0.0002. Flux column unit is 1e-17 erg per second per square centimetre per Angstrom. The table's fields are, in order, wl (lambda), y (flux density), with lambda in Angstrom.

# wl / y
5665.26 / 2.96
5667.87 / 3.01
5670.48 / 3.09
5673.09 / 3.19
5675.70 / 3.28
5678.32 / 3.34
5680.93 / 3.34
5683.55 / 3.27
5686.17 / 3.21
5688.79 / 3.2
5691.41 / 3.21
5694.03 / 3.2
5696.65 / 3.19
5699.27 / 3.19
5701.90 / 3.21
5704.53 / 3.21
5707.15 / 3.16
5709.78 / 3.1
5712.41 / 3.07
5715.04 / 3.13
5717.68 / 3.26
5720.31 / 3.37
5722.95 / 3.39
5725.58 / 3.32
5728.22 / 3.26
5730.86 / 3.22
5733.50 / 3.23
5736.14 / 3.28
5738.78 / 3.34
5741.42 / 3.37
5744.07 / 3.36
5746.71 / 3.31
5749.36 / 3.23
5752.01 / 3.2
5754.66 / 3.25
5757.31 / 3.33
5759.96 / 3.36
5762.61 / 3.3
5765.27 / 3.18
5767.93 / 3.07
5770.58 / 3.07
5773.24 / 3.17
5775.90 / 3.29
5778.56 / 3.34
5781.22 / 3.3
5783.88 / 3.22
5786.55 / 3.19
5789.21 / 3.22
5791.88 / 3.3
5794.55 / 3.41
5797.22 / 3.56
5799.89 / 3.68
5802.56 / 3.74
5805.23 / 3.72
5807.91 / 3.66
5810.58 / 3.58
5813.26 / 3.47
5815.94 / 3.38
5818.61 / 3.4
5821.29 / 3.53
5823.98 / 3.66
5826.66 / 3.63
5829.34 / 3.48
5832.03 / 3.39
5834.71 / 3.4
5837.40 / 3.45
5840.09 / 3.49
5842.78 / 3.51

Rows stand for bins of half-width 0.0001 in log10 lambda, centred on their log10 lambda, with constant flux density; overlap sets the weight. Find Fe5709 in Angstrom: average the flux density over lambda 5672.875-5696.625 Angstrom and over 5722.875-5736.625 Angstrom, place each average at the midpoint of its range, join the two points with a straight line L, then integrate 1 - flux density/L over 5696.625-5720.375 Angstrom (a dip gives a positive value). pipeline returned 0.6 Angstrom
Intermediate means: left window 3.25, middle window 3.18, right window 3.27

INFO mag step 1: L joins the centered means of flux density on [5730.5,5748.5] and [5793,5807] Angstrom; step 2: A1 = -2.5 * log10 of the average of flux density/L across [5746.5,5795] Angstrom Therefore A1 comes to 0.07 mag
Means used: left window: 3.3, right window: 3.62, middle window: 3.24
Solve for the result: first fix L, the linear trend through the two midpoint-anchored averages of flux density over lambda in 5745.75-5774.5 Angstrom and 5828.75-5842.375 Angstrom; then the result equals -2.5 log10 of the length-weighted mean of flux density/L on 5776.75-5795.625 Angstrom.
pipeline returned 0.01 mag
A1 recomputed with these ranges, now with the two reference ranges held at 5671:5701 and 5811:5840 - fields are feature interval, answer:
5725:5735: 0.020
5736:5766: 0.018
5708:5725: 0.022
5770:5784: 0.051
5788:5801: -0.001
